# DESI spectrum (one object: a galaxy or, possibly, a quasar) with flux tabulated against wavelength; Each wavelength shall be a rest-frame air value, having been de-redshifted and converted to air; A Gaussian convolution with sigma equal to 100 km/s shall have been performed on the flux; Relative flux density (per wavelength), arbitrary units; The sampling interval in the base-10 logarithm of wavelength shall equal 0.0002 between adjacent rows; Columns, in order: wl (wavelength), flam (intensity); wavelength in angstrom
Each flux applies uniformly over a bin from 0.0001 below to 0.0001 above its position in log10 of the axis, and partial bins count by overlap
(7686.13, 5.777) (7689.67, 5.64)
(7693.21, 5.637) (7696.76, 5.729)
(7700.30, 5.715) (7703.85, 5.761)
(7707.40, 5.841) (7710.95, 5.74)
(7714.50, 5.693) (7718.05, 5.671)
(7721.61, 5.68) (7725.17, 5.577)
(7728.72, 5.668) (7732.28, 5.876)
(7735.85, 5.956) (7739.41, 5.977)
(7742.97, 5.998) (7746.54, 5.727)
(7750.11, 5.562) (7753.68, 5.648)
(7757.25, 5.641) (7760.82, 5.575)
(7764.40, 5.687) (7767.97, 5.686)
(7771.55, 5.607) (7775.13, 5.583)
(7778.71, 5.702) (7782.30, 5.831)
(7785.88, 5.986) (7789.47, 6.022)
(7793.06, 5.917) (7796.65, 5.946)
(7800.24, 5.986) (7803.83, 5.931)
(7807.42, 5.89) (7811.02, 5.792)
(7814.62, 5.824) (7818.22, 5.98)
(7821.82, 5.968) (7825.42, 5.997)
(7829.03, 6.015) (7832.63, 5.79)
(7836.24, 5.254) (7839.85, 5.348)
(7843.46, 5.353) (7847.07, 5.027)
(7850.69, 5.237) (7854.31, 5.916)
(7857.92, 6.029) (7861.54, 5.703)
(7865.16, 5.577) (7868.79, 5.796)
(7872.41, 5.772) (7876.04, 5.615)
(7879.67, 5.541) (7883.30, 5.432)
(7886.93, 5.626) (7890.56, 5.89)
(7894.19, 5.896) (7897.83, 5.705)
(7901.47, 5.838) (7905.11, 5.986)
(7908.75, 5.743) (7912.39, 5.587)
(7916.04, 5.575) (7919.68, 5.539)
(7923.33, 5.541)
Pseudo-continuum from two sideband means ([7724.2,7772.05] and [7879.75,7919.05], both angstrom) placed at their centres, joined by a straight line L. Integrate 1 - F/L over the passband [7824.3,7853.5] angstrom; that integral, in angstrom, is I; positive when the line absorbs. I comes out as 1.1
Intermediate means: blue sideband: 5.73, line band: 5.5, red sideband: 5.71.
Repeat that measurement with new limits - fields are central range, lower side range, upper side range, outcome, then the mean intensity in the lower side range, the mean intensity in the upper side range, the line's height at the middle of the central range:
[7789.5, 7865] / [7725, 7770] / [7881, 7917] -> -0.16 angstrom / 5.74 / 5.73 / 5.74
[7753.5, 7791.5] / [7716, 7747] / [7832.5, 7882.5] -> -0.08 angstrom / 5.79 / 5.56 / 5.72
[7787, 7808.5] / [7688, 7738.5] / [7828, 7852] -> -1.67 angstrom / 5.73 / 5.42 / 5.52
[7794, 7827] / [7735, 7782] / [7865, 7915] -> -1.19 angstrom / 5.72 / 5.72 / 5.72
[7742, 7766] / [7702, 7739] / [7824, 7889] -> 0.16 angstrom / 5.75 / 5.61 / 5.72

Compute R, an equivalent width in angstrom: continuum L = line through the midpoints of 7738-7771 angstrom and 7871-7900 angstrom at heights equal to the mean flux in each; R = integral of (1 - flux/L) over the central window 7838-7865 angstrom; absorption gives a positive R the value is 0.8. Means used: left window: 5.72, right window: 5.68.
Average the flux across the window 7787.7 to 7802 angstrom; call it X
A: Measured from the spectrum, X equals 5.97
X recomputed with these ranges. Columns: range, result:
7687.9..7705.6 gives 5.7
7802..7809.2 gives 5.92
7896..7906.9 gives 5.84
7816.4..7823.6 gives 5.97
